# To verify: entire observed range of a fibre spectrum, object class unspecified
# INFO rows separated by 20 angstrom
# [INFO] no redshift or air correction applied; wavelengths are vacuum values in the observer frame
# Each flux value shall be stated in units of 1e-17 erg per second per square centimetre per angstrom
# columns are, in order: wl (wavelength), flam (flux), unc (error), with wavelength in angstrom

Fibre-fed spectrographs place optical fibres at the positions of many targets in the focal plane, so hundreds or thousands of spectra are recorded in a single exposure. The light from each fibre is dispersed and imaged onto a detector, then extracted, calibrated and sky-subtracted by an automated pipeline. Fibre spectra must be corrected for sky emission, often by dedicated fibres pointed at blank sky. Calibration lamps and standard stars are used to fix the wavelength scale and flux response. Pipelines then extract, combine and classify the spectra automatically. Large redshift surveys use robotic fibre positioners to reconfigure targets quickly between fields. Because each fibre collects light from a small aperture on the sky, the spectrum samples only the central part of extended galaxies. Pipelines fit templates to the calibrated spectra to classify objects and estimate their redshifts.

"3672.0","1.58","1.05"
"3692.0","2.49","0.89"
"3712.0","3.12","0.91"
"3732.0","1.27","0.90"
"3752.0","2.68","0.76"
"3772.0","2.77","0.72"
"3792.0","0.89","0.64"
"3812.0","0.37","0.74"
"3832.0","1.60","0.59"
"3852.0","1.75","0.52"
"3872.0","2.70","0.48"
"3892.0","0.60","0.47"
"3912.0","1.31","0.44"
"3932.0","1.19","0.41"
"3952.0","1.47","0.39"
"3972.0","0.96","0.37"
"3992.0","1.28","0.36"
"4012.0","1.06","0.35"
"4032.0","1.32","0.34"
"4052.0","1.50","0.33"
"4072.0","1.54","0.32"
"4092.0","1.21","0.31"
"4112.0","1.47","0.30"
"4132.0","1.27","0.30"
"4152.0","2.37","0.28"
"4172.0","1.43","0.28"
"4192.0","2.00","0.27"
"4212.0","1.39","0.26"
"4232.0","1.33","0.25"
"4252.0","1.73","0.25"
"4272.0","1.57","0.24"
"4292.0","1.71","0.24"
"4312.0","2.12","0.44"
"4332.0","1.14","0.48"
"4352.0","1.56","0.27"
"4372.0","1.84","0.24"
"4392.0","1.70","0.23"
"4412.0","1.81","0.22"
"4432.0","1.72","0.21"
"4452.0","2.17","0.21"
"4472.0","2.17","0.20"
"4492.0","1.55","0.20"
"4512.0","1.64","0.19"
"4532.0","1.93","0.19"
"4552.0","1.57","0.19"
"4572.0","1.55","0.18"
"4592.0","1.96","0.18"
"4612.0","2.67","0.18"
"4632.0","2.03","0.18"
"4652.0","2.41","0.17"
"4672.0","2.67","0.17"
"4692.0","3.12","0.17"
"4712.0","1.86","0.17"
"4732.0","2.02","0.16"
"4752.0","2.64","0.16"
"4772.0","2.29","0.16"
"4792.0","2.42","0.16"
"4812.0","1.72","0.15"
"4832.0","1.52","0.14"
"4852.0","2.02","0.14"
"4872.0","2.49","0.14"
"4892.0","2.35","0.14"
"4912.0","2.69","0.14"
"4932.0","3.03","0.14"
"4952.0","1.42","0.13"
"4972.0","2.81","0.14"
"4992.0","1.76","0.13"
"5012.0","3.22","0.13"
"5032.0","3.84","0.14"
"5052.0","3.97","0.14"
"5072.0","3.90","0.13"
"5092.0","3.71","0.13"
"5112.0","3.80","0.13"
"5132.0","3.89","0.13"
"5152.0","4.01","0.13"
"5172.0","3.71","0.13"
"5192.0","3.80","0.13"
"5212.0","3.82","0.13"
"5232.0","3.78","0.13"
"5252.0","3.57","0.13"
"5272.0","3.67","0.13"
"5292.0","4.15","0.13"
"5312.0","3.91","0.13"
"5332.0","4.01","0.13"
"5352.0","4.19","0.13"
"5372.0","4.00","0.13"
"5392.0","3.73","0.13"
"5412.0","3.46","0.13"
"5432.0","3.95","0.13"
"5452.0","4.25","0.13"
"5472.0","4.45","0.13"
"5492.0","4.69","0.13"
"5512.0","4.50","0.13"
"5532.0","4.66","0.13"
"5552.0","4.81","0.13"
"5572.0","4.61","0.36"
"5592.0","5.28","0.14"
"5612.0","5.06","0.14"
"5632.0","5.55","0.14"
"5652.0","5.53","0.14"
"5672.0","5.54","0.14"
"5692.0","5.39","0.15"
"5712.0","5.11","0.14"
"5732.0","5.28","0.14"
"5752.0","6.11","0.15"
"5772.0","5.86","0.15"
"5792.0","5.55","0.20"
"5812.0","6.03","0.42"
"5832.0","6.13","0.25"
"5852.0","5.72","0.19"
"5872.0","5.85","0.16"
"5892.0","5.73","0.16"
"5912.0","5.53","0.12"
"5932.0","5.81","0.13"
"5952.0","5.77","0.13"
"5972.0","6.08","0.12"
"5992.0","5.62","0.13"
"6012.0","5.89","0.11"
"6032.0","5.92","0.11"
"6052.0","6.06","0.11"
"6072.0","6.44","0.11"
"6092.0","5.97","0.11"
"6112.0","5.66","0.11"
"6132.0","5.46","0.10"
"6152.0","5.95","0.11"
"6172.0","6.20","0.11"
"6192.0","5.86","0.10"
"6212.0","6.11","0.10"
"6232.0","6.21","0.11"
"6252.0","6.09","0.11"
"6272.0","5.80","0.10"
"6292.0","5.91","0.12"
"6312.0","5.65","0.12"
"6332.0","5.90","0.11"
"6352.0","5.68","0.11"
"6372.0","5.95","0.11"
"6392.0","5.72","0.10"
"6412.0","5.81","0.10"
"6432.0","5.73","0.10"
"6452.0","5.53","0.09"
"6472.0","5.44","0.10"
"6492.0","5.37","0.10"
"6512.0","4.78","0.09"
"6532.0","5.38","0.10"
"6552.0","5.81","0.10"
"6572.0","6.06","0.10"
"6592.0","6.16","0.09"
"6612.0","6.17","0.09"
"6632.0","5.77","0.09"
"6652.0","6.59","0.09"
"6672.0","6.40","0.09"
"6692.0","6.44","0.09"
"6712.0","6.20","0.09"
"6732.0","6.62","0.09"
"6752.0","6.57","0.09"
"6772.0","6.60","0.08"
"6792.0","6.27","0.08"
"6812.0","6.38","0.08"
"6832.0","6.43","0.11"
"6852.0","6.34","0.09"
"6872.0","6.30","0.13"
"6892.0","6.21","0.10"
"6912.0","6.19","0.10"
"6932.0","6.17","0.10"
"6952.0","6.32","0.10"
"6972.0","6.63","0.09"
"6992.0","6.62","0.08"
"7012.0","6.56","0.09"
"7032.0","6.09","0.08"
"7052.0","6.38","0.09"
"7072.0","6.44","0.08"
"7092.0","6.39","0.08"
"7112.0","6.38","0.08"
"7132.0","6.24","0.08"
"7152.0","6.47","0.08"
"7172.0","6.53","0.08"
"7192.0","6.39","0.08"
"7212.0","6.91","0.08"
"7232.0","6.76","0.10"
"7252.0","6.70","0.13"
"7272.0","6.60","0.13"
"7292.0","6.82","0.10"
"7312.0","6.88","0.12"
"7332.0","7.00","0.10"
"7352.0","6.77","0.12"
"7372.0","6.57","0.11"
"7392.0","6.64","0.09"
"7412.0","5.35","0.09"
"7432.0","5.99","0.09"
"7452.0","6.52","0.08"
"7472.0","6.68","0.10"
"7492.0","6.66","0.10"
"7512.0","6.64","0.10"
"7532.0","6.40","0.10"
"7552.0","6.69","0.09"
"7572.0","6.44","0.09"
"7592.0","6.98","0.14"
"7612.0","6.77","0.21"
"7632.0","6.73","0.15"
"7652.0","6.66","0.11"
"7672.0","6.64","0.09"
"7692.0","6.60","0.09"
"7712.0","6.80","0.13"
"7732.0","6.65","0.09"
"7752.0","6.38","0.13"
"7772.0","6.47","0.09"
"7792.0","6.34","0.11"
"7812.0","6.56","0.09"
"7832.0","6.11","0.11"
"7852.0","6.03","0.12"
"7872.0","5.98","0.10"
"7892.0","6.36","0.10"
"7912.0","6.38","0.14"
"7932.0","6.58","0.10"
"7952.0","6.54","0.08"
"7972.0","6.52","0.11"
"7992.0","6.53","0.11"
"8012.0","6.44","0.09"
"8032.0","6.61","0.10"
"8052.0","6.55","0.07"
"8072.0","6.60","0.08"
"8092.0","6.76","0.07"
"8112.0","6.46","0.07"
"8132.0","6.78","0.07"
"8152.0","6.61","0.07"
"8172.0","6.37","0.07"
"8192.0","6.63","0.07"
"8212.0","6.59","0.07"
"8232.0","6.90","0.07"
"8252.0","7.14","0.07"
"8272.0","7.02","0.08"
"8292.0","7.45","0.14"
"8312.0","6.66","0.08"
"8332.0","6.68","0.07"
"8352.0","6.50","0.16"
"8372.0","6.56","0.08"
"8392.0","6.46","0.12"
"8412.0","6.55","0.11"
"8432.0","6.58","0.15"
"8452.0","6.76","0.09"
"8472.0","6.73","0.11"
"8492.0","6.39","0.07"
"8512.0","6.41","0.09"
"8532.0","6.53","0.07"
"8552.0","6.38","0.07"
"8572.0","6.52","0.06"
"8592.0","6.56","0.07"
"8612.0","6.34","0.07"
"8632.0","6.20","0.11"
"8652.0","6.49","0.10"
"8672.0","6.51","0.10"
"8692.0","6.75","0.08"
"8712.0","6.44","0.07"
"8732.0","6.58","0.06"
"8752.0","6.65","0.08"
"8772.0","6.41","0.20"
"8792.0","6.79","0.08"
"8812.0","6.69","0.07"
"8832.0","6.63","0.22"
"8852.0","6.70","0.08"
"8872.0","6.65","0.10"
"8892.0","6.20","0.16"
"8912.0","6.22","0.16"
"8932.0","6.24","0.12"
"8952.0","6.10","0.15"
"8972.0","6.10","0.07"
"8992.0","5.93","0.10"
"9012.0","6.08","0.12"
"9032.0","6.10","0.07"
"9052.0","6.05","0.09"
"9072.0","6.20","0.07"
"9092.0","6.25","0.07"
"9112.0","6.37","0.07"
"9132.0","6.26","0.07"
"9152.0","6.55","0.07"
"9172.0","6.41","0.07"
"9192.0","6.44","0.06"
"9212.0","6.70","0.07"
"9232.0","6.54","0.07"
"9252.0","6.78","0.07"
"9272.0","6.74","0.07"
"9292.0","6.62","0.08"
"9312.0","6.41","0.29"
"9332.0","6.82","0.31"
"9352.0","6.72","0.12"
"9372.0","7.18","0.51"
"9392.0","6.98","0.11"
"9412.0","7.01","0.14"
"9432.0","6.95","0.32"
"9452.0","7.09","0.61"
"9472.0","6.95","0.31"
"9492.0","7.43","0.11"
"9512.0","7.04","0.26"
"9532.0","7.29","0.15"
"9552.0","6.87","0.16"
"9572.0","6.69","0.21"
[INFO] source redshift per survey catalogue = 0.258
